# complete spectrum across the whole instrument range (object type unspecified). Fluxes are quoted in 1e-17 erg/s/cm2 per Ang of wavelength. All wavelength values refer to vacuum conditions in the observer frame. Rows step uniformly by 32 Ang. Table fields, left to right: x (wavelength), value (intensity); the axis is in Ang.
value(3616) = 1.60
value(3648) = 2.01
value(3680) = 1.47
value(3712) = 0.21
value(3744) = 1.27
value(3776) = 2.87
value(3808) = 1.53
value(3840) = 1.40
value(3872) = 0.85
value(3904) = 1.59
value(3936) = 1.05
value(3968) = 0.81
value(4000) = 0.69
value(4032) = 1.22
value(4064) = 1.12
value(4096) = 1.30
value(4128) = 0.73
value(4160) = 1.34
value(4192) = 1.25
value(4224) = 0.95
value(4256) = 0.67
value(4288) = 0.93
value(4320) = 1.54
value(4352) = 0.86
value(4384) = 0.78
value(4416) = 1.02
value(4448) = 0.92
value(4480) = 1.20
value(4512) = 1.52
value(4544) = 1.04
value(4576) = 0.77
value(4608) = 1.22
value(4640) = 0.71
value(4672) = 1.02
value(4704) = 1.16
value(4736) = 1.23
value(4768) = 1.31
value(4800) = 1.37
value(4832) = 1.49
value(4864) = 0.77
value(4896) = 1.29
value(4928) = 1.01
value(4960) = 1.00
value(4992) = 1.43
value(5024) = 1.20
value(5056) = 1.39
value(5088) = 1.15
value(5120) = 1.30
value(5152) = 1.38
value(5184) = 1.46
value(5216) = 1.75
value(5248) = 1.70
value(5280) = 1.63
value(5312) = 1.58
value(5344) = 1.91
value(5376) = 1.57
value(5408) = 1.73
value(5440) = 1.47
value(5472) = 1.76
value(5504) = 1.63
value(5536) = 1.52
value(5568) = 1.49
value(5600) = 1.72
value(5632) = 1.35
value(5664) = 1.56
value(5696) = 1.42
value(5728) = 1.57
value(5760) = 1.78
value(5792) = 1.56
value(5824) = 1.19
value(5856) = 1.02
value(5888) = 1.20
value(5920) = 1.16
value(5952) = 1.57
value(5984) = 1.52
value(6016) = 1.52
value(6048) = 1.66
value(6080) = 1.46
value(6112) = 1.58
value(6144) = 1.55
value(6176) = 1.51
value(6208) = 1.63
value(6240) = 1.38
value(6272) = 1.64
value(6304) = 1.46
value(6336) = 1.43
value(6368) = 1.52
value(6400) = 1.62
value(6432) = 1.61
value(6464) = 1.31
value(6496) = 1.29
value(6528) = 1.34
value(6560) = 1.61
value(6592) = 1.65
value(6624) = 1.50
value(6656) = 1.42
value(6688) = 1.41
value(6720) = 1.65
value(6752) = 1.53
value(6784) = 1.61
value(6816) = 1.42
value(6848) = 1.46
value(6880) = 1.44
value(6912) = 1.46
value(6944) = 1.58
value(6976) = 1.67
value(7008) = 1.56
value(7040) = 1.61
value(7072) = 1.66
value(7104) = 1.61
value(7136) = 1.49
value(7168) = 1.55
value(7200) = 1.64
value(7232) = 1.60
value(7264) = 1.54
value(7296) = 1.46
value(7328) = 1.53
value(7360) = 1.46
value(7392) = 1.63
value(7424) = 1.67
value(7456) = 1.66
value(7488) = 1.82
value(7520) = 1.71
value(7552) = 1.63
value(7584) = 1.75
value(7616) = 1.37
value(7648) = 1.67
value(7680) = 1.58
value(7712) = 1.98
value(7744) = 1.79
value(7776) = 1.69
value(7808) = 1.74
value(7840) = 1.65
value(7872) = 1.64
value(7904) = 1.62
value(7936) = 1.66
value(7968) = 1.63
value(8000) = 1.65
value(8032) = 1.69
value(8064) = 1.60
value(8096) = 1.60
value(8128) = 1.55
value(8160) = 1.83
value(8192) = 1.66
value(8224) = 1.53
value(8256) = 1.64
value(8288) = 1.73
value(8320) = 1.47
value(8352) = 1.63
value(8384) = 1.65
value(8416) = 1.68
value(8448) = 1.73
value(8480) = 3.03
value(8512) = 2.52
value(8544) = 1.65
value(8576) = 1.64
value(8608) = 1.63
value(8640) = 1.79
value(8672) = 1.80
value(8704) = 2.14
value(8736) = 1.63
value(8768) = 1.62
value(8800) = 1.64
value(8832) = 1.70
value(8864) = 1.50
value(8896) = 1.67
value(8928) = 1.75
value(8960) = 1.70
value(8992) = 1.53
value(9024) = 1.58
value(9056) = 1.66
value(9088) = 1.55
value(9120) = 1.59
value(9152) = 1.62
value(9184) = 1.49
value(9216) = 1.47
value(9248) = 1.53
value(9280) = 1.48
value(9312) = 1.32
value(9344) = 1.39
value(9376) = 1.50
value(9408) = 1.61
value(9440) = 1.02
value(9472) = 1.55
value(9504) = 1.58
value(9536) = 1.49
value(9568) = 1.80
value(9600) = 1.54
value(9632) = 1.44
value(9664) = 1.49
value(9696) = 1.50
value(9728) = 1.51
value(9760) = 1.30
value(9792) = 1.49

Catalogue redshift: 0.29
